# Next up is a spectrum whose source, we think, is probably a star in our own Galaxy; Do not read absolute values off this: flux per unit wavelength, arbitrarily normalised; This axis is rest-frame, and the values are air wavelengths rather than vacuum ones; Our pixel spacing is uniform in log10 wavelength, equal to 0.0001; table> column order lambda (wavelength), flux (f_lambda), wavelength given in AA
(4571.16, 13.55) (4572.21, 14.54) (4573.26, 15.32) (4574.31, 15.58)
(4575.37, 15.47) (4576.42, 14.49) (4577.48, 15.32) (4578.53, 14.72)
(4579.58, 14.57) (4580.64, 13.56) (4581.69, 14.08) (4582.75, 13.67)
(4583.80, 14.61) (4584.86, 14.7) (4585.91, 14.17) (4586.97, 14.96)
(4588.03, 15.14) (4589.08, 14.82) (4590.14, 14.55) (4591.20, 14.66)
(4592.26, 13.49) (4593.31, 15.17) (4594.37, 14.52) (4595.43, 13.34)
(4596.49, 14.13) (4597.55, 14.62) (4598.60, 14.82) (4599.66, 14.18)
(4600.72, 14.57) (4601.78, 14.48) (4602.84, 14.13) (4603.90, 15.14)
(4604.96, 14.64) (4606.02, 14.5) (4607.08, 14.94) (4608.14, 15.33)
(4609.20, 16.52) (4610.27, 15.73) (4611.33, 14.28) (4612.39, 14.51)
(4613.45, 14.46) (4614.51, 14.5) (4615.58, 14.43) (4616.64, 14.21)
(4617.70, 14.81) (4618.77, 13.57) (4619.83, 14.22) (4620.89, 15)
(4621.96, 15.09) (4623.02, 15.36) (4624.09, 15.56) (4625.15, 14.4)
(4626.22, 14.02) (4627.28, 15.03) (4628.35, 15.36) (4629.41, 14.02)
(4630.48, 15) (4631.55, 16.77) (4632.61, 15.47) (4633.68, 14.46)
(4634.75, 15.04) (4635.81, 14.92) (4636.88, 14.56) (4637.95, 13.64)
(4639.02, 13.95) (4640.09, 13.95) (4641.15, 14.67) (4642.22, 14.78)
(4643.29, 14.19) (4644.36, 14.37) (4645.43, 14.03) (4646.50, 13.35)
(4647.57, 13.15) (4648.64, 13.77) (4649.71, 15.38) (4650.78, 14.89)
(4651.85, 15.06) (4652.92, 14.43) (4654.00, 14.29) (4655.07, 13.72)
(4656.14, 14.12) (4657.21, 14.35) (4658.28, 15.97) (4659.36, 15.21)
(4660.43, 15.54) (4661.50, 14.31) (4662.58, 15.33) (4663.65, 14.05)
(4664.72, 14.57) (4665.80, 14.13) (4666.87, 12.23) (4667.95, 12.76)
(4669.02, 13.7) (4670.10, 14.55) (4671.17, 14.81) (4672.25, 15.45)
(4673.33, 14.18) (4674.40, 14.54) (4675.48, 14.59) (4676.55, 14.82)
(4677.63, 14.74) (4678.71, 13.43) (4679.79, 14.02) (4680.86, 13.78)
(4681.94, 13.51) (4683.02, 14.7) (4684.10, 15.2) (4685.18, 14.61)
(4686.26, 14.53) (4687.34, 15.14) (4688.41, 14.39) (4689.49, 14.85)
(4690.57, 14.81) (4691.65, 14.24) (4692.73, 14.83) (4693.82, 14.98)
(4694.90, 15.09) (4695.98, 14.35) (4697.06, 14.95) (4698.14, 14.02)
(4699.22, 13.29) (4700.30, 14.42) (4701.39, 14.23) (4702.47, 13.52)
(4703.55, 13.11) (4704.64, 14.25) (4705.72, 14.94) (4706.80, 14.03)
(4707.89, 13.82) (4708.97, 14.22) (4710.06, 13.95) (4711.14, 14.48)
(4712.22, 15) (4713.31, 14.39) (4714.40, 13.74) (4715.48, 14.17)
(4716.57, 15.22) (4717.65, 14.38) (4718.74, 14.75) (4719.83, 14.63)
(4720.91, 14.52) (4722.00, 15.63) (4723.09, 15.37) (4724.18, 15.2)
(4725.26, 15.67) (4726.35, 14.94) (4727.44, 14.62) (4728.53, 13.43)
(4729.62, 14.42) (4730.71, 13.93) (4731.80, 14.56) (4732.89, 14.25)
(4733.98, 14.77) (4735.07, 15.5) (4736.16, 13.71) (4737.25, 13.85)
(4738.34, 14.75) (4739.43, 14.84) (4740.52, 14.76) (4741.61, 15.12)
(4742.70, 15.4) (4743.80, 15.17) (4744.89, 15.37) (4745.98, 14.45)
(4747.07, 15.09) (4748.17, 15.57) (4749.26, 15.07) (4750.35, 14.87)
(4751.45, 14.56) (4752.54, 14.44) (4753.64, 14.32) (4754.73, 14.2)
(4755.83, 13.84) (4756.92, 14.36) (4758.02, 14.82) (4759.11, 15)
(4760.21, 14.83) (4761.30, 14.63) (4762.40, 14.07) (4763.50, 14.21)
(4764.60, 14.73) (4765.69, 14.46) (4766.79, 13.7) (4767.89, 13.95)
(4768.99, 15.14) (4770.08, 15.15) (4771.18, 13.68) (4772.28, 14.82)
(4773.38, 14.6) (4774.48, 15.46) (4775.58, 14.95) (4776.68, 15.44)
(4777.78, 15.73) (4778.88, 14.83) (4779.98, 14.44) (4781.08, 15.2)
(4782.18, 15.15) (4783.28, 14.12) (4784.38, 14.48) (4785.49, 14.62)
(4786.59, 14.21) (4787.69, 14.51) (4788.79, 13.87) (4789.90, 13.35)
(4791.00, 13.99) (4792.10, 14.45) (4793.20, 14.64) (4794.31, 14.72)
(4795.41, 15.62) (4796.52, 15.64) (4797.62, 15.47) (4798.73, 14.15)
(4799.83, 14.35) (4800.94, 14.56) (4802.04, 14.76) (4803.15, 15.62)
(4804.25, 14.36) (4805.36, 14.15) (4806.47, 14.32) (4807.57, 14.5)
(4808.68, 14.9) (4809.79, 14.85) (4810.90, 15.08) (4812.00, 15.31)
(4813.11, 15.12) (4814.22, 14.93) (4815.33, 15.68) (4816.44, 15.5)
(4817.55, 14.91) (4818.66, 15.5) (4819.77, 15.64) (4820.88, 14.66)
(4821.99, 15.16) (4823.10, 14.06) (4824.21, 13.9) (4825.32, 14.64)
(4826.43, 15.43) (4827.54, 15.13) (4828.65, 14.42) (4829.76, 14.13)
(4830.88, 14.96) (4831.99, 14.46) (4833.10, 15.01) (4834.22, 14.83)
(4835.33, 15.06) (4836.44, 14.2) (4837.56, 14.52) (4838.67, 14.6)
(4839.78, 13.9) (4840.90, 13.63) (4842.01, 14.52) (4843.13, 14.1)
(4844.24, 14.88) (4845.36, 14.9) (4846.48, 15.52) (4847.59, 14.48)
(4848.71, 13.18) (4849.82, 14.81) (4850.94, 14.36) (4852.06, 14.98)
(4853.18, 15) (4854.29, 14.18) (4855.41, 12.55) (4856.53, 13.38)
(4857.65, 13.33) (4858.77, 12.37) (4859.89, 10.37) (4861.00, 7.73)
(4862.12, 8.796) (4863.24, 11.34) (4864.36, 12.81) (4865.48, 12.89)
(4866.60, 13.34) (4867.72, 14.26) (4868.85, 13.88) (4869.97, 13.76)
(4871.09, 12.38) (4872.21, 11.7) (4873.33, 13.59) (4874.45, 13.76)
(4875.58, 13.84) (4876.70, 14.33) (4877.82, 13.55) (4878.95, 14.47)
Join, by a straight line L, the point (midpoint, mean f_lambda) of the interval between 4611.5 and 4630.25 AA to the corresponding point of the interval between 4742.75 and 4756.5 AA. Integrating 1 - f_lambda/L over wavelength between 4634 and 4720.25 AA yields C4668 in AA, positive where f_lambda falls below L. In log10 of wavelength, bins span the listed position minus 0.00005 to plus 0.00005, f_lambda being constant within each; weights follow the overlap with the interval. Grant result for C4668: 1.8 AA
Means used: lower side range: 14.6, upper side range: 14.8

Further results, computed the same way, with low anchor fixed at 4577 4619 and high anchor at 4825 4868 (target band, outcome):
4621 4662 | -0.6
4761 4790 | -1.2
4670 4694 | -0.4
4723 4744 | -0.8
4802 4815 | -0.9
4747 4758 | -0.4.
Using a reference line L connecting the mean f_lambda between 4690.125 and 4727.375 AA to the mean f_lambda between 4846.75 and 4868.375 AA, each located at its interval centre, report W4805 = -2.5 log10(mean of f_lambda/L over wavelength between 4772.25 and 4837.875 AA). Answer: -0.102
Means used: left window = 14.5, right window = 12.9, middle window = 14.8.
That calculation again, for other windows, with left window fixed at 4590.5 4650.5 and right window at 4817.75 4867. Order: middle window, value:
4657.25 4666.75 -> -0.02 mag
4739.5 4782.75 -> -0.05 mag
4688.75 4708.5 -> 0.00 mag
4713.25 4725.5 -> -0.04 mag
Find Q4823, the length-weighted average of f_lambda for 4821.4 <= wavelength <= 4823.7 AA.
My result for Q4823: 14.6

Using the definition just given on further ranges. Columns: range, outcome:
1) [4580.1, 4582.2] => 13.8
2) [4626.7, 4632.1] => 15.2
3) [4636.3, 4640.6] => 14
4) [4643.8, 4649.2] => 13.7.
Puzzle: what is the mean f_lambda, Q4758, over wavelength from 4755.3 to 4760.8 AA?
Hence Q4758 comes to 14.6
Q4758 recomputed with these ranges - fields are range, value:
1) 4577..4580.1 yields 14.9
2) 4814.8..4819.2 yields 15.4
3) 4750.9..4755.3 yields 14.4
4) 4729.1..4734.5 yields 14.4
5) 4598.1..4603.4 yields 14.4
